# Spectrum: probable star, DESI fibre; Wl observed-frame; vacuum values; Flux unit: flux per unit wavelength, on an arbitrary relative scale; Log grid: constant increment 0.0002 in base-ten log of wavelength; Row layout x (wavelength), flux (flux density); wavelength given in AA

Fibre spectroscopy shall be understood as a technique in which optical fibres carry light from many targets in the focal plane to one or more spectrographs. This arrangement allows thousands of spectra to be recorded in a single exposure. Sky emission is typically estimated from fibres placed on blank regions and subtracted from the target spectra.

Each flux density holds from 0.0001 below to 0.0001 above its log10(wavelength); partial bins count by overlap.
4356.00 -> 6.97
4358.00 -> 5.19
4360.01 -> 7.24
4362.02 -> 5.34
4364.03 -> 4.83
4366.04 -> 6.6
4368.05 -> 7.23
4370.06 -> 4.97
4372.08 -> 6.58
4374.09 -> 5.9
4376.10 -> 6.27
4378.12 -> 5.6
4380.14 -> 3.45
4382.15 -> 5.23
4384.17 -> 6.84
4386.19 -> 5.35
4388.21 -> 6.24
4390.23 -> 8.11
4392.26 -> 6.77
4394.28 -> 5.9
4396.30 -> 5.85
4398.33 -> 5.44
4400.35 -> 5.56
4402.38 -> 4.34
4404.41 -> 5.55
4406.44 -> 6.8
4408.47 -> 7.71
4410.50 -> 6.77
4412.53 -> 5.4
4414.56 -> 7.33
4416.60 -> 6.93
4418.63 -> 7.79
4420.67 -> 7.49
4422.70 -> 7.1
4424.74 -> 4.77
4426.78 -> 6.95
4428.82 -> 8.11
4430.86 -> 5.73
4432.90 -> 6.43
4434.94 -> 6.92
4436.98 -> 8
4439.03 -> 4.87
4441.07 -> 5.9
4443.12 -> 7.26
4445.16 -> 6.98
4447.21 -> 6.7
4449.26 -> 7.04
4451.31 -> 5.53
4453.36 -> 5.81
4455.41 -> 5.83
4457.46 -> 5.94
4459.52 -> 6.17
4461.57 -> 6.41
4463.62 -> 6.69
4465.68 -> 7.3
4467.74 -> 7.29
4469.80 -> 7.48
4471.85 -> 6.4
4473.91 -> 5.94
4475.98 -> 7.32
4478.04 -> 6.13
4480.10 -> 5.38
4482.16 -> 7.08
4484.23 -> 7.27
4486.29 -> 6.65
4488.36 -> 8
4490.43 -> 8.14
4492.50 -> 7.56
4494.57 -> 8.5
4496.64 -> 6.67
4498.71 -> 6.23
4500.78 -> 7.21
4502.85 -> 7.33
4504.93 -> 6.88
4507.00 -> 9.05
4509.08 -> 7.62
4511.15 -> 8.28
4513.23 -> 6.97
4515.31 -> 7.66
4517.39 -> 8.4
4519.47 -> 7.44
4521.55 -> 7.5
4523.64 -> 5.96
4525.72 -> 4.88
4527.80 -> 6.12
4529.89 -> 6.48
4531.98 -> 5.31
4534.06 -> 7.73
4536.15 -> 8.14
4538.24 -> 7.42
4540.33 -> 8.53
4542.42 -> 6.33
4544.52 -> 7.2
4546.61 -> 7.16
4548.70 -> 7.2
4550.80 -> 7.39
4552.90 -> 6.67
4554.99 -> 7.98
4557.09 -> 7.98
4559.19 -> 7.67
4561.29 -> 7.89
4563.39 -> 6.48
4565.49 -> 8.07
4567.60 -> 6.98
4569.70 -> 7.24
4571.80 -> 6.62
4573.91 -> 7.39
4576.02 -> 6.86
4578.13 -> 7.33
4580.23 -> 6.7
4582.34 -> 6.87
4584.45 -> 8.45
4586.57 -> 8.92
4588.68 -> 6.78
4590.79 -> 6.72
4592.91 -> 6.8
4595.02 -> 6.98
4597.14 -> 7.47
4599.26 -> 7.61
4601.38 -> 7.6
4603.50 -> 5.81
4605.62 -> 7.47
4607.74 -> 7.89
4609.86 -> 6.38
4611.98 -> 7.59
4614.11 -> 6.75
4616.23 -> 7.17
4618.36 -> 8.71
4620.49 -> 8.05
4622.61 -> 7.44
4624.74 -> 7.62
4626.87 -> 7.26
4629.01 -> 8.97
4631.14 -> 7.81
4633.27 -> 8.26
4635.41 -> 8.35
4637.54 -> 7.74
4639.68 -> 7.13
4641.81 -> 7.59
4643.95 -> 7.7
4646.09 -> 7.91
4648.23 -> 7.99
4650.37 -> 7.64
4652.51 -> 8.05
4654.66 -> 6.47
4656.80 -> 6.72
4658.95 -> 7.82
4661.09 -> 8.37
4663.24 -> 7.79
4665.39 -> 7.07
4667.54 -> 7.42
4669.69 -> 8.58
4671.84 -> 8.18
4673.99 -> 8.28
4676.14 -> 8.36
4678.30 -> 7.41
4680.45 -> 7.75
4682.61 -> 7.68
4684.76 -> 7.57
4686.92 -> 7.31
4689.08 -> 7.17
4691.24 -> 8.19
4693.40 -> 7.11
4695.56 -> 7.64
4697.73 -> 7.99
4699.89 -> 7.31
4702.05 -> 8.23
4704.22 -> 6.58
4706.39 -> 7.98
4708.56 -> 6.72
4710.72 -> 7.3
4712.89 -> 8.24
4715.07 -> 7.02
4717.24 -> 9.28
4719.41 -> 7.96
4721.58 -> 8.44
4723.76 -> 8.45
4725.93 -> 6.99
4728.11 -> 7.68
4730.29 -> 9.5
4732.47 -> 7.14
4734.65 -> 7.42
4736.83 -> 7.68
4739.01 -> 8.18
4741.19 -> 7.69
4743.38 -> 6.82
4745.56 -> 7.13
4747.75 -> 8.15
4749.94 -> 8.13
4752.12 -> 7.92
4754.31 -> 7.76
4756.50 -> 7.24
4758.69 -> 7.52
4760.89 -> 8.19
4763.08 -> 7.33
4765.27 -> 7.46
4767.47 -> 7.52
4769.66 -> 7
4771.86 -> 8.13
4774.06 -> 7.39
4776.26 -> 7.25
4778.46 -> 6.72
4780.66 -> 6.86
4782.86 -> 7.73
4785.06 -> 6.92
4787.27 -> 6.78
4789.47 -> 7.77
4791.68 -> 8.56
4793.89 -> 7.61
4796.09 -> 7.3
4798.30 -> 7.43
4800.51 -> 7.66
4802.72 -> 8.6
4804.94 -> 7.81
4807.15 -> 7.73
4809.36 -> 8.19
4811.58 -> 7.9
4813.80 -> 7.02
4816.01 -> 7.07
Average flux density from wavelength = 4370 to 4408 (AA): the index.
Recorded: 5.88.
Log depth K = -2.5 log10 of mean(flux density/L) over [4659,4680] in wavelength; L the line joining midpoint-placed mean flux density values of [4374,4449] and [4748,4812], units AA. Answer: -0.10 mag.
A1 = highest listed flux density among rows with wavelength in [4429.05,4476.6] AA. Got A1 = 8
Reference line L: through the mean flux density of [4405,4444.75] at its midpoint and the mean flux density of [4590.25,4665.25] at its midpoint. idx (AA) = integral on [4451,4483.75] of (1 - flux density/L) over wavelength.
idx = 2.2 AA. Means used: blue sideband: 6.74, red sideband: 7.53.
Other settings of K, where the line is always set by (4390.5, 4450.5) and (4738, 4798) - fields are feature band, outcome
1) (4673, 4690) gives -0.06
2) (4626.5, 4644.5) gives -0.11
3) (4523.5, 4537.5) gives 0.07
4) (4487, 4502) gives -0.11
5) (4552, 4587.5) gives -0.07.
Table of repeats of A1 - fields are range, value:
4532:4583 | 8.53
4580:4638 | 8.97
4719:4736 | 9.5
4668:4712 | 8.58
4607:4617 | 7.89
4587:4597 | 6.98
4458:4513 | 9.05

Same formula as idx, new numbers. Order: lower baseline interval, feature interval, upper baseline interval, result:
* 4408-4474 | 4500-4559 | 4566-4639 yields -1.5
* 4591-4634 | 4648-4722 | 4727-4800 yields -1.8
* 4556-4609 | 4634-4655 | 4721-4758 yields -0.6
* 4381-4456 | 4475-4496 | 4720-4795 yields -1.7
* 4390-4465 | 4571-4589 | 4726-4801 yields -1.0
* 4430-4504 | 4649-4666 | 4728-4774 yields -0.3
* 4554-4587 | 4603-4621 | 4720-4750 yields 0.5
